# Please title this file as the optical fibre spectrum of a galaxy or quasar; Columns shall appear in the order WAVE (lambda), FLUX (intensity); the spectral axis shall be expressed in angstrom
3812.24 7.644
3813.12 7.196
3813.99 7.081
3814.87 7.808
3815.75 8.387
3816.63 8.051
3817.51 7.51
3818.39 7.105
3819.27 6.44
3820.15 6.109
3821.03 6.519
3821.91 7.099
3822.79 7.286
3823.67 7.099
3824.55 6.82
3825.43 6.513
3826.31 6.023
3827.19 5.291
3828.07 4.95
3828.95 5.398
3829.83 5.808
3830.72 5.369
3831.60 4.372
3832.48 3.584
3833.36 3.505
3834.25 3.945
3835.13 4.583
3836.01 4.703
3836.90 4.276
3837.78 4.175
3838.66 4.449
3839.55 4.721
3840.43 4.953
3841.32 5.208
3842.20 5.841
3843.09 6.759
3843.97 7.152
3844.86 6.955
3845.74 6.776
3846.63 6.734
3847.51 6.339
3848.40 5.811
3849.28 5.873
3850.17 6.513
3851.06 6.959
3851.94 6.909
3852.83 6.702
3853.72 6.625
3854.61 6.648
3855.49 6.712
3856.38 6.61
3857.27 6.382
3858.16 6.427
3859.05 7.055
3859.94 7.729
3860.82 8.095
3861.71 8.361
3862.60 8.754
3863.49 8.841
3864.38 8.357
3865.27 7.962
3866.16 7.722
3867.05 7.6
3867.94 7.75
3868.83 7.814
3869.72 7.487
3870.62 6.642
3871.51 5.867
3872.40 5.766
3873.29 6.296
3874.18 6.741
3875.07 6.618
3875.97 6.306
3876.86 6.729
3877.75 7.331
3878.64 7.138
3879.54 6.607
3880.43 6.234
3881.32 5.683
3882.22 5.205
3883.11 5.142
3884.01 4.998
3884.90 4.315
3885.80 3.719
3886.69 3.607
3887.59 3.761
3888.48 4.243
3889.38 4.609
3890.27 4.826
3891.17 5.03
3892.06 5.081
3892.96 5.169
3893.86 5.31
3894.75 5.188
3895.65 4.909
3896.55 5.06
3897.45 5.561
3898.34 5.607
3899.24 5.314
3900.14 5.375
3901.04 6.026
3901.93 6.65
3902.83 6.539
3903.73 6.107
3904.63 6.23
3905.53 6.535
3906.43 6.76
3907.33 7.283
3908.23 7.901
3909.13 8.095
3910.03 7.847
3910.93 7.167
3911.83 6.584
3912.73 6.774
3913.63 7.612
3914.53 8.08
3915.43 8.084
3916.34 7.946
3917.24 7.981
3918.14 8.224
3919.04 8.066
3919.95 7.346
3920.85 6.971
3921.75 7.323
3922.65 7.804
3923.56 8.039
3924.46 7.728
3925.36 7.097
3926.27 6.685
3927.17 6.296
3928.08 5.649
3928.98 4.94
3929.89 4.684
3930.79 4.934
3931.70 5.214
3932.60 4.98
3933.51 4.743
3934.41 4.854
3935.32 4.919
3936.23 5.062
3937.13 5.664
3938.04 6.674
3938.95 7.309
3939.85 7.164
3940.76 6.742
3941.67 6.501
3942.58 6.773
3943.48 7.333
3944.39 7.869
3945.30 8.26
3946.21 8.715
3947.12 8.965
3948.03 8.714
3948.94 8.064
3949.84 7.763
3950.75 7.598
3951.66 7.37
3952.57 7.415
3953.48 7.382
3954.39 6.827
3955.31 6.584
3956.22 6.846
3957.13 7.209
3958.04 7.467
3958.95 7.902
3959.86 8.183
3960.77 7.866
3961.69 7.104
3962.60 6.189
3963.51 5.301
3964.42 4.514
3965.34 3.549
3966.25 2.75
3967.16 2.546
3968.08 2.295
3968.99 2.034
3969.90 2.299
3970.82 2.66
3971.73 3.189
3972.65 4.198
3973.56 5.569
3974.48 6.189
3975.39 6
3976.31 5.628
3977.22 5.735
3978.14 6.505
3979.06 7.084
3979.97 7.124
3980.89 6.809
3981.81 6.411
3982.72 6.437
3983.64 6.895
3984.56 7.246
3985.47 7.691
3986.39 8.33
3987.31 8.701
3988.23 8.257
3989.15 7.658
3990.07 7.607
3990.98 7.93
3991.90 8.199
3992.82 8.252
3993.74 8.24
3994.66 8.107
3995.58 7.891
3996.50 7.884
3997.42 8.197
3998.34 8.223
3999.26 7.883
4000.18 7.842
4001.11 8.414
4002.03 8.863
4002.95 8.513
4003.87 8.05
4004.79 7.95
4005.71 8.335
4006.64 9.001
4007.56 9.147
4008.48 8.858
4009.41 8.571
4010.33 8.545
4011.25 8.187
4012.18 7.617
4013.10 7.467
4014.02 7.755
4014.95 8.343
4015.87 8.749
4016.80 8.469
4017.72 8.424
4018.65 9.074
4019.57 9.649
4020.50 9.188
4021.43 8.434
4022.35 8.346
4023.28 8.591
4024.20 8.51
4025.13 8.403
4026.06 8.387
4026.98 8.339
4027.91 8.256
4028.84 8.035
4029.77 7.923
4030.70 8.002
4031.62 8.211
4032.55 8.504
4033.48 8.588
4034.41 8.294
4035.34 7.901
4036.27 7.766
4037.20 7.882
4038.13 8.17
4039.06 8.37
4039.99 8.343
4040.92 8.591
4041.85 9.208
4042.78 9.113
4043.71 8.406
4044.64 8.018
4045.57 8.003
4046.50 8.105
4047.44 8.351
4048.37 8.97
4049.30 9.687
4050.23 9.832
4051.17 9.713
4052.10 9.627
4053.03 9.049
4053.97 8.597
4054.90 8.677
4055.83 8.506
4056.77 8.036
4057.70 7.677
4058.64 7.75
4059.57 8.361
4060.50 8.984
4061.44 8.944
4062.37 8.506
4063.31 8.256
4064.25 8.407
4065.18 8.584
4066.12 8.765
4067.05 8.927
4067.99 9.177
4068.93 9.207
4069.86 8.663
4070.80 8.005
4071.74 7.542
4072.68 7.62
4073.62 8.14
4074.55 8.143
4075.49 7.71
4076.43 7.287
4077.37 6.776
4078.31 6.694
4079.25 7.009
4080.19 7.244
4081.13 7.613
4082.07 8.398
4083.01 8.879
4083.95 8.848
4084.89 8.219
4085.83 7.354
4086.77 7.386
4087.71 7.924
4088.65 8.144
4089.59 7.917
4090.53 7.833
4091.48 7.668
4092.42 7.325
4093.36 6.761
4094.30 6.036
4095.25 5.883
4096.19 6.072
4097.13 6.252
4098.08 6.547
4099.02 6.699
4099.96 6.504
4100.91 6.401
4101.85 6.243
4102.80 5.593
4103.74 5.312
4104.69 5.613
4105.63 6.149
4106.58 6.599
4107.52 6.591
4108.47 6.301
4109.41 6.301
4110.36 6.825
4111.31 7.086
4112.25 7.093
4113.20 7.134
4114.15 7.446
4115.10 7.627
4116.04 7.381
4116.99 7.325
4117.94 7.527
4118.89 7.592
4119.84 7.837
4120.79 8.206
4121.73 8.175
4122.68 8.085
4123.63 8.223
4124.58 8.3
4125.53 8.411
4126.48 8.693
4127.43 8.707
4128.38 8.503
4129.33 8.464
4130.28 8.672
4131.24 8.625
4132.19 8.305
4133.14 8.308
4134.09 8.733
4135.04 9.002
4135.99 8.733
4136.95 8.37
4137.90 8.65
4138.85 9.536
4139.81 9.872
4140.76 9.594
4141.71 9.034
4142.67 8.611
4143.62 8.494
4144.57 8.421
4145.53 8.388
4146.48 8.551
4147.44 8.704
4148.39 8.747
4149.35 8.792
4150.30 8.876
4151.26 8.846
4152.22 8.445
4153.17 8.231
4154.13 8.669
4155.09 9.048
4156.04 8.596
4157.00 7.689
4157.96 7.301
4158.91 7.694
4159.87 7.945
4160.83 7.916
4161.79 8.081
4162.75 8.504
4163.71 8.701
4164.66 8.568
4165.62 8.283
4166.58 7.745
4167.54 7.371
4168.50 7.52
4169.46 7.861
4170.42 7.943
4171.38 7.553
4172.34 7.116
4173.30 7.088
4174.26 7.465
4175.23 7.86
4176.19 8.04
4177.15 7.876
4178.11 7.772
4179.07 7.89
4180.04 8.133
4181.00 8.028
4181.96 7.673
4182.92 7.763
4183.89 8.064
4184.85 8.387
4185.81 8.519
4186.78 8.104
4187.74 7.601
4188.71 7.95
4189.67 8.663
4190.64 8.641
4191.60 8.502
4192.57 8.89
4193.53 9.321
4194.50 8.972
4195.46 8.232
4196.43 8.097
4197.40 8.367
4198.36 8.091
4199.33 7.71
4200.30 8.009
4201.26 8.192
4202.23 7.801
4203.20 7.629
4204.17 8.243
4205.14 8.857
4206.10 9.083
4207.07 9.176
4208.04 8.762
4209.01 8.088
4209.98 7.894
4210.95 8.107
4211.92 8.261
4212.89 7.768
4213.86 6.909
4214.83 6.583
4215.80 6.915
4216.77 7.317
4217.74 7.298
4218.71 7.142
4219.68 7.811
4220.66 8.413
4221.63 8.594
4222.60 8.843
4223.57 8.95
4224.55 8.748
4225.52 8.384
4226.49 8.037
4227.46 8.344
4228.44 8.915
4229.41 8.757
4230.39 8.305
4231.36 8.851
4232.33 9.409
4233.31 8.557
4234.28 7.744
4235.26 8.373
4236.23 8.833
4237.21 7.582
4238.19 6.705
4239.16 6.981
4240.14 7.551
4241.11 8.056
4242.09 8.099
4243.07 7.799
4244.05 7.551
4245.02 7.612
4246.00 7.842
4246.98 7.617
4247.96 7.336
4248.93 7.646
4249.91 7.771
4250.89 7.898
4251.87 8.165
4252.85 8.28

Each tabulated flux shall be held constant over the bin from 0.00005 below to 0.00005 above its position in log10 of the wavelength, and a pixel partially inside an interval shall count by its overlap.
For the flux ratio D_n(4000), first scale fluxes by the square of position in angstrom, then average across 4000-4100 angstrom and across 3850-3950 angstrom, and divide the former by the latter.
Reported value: 1.3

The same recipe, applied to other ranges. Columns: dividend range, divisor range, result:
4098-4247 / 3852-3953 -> 1.39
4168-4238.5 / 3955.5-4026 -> 1.25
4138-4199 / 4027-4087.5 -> 1.05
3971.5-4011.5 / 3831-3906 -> 1.34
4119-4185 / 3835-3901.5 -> 1.56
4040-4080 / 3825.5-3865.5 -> 1.53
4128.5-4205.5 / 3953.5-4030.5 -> 1.25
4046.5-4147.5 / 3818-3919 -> 1.42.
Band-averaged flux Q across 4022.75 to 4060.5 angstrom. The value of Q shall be 8.48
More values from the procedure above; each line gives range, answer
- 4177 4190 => 8.03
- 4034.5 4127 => 7.79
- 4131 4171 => 8.46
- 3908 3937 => 6.72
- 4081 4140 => 7.56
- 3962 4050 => 7.48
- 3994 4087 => 8.34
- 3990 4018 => 8.25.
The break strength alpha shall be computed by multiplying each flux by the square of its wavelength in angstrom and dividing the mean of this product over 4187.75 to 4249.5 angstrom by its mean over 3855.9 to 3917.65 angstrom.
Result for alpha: 1.48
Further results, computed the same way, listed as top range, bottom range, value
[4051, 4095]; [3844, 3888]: 1.36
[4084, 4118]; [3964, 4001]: 1.16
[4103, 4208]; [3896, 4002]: 1.34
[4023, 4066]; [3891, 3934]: 1.40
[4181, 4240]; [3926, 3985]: 1.52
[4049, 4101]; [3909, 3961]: 1.21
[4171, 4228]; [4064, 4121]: 1.16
